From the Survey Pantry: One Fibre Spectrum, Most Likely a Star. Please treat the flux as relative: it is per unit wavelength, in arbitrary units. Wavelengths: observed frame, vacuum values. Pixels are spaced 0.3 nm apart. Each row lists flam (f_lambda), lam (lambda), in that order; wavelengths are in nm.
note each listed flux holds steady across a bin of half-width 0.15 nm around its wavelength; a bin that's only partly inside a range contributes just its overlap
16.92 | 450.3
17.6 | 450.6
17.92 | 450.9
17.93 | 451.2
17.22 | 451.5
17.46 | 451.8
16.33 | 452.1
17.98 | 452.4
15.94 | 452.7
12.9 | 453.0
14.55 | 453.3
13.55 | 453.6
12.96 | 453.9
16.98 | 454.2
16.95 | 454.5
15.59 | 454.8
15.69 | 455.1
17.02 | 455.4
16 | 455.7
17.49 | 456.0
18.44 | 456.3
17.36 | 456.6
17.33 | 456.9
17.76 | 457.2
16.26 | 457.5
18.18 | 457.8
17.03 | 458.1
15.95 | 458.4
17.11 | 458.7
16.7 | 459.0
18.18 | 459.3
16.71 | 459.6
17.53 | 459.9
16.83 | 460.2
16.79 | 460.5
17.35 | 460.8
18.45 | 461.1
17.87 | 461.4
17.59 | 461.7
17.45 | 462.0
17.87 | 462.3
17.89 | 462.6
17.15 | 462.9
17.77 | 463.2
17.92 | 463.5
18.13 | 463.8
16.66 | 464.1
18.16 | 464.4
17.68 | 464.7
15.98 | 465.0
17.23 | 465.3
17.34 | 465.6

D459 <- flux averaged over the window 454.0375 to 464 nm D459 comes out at 17.2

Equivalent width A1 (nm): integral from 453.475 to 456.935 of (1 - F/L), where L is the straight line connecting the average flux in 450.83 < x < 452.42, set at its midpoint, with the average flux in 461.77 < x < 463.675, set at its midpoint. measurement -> 0.24 nm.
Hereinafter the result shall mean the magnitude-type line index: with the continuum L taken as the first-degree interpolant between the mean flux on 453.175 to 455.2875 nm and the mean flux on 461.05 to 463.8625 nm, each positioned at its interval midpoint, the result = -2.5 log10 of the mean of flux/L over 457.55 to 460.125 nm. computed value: -0.03 mag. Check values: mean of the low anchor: 15.2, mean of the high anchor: 17.8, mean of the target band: 17.1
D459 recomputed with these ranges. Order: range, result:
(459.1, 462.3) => 17.5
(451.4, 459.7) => 16.5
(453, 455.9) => 15.4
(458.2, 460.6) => 17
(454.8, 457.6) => 17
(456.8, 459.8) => 17.1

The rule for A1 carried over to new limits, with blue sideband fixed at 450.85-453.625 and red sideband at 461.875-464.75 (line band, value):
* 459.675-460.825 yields 0.01 nm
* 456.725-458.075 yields -0.04 nm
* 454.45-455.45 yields 0.02 nm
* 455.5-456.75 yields -0.04 nm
